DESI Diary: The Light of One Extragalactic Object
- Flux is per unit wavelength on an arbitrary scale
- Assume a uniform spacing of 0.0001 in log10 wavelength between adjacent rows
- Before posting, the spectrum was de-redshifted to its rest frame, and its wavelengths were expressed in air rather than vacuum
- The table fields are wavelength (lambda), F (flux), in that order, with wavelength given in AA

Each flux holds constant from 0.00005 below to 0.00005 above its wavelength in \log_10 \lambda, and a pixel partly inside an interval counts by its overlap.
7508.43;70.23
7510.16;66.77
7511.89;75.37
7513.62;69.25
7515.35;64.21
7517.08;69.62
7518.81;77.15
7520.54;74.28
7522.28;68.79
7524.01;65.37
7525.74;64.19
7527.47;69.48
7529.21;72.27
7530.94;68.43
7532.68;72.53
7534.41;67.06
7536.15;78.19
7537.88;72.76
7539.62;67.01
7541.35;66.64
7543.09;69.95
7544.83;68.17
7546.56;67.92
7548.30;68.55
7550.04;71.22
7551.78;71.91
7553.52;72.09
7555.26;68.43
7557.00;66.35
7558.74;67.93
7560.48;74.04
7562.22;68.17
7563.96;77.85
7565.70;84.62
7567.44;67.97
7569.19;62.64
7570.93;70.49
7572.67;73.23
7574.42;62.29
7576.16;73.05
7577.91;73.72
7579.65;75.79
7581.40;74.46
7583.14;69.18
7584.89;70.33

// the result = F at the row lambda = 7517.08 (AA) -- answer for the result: 69.62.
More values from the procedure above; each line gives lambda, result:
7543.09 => 69.95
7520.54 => 74.28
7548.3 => 68.55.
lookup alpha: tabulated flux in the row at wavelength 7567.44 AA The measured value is 67.97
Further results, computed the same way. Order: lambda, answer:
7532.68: 72.53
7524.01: 65.37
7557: 66.35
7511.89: 75.37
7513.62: 69.25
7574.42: 62.29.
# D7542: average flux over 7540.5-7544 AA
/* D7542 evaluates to 68.2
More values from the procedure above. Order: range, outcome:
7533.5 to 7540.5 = 71.3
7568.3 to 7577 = 68.3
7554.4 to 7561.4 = 69.2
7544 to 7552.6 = 69.6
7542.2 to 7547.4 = 68.7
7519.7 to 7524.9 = 69.4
